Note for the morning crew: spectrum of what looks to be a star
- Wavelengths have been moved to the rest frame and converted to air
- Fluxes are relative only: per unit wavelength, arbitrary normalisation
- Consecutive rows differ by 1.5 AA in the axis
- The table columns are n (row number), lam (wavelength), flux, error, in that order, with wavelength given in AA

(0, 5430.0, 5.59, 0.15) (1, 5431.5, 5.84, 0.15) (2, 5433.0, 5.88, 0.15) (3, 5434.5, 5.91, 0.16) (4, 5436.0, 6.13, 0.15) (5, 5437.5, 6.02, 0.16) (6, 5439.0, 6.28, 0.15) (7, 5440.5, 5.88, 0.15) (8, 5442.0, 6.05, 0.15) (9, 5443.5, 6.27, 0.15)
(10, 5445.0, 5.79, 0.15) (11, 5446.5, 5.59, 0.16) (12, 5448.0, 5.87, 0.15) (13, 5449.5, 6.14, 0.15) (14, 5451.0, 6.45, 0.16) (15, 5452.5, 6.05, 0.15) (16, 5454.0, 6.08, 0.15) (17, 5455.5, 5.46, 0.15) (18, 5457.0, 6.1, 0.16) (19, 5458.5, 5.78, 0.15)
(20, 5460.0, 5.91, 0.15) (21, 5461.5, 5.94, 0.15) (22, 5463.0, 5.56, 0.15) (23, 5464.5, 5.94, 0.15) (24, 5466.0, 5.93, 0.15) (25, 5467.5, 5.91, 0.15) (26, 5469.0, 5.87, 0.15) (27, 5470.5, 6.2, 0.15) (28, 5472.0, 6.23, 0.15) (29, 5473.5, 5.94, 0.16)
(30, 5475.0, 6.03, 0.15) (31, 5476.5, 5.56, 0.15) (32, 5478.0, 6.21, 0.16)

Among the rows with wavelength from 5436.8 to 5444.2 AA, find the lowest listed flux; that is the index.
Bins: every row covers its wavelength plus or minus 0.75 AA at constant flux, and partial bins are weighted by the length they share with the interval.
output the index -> 5.88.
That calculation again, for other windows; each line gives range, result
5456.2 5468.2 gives 5.56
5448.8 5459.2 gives 5.46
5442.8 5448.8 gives 5.59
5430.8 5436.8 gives 5.84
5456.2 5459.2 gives 5.78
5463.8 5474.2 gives 5.87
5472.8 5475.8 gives 5.94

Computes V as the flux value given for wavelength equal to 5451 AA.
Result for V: 6.45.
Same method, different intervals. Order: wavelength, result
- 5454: 6.08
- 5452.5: 6.05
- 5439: 6.28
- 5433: 5.88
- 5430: 5.59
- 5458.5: 5.78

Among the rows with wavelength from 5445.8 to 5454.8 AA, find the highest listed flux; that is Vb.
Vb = 6.45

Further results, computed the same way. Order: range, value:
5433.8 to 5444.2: 6.28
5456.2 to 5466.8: 6.1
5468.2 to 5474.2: 6.23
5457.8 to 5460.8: 5.91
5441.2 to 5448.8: 6.27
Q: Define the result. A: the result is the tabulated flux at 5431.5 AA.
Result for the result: 5.84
